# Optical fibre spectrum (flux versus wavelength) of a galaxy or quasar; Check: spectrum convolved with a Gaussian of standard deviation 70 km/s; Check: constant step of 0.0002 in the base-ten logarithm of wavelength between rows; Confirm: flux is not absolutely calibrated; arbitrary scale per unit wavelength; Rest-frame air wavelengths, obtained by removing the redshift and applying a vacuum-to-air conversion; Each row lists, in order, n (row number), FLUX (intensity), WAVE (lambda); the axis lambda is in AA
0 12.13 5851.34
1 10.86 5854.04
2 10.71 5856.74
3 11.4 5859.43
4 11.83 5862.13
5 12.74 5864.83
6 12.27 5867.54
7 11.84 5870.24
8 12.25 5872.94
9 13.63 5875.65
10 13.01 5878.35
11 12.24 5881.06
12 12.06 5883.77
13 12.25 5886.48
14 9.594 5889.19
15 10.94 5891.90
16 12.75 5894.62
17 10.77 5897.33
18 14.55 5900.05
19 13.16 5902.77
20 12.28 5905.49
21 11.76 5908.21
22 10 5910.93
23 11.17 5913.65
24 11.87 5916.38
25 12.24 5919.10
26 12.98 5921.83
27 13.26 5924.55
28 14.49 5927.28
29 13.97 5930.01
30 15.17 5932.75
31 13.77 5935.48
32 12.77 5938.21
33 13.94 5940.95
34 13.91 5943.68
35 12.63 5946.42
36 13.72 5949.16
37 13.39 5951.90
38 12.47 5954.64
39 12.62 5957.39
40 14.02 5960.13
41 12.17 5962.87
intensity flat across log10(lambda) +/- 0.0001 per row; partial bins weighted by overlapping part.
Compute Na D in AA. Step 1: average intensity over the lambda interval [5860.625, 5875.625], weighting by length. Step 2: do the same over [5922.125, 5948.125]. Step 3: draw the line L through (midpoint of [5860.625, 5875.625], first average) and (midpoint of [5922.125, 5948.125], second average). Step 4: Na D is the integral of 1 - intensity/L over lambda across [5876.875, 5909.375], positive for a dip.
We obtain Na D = 1.8 AA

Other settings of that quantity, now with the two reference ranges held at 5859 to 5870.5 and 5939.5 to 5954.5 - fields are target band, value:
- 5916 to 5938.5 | -0.7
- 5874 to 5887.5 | -0.3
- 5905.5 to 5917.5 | 1.4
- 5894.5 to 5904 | -0.1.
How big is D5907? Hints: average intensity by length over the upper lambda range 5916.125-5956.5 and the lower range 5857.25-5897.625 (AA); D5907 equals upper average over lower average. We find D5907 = 1.1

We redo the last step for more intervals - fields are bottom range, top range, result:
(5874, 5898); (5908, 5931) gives 1.04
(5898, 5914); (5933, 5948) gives 1.11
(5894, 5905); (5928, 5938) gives 1.11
